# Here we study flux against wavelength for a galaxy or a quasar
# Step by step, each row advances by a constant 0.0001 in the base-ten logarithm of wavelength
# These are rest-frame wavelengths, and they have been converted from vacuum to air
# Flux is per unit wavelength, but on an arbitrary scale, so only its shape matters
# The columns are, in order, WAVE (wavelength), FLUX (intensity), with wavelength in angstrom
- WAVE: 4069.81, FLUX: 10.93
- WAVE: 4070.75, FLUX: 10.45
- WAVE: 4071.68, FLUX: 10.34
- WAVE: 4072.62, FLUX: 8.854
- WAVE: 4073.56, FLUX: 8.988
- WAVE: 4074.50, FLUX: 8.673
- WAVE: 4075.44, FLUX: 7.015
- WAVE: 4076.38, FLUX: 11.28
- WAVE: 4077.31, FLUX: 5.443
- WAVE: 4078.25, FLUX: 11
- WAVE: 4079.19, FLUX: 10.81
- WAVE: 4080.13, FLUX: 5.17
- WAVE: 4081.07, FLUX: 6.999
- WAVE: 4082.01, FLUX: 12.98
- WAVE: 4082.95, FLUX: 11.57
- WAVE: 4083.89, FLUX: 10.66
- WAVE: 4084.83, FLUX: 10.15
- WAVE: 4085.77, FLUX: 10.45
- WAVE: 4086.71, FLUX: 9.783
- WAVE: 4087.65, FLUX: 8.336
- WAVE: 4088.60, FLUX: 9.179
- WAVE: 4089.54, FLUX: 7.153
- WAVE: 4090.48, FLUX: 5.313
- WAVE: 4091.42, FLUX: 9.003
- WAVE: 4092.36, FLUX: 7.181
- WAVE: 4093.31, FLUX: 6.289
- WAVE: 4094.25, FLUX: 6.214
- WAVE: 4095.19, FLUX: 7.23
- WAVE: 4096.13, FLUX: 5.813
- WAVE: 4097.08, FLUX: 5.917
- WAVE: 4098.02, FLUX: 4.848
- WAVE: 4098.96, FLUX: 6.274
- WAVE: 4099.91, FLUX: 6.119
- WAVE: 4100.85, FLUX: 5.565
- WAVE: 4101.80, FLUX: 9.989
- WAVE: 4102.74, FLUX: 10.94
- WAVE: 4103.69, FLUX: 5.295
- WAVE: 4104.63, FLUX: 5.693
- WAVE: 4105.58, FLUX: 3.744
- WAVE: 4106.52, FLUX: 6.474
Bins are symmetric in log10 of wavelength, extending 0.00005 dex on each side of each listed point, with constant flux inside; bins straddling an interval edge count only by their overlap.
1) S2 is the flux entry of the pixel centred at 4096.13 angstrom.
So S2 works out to 5.813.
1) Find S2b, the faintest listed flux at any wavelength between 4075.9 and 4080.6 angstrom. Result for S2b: 5.17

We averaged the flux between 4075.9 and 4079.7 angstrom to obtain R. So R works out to 9.59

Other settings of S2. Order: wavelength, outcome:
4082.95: 11.57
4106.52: 6.474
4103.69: 5.295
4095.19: 7.23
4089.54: 7.153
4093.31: 6.289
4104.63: 5.693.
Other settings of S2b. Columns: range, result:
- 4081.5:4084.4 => 10.66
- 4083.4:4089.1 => 8.336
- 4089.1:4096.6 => 5.313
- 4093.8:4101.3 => 4.848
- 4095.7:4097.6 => 5.813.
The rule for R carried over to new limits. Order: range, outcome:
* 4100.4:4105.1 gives 7.5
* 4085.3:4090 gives 8.97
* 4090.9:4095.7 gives 7.16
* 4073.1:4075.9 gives 8.22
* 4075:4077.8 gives 7.96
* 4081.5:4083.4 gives 12.2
